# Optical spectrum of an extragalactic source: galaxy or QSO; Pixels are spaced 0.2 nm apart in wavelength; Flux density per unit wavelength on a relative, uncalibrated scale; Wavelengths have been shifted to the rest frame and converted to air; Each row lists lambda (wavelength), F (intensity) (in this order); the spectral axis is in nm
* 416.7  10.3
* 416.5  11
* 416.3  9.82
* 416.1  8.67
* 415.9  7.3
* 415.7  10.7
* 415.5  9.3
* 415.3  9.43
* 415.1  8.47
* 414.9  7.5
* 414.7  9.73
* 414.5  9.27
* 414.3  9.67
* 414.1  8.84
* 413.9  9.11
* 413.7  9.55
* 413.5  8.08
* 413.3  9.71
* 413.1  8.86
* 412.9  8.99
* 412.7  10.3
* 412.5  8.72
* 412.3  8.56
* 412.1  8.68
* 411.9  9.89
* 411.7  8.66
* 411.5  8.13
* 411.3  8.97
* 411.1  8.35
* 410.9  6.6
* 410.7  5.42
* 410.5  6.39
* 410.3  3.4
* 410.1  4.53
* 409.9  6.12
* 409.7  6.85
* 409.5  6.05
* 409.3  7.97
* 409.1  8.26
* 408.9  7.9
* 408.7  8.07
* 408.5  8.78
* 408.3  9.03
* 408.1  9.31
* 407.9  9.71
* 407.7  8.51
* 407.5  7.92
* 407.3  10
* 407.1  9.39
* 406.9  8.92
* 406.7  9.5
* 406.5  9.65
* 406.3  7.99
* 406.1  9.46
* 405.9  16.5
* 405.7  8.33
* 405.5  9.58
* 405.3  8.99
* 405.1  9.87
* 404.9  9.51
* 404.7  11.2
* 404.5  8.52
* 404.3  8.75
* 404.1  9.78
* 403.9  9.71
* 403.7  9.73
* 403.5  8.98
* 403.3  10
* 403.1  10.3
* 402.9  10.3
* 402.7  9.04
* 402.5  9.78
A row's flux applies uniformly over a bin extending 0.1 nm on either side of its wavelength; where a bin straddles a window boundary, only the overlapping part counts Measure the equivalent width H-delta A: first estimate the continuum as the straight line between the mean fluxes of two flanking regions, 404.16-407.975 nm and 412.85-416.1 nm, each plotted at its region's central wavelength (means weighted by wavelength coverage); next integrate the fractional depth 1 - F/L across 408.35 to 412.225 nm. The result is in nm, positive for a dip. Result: 0.82 nm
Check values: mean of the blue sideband 9.6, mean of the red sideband 9.02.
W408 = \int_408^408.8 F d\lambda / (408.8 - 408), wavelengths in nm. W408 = 8.8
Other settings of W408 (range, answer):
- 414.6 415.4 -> 8.78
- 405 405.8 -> 9.19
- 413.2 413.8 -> 9.11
